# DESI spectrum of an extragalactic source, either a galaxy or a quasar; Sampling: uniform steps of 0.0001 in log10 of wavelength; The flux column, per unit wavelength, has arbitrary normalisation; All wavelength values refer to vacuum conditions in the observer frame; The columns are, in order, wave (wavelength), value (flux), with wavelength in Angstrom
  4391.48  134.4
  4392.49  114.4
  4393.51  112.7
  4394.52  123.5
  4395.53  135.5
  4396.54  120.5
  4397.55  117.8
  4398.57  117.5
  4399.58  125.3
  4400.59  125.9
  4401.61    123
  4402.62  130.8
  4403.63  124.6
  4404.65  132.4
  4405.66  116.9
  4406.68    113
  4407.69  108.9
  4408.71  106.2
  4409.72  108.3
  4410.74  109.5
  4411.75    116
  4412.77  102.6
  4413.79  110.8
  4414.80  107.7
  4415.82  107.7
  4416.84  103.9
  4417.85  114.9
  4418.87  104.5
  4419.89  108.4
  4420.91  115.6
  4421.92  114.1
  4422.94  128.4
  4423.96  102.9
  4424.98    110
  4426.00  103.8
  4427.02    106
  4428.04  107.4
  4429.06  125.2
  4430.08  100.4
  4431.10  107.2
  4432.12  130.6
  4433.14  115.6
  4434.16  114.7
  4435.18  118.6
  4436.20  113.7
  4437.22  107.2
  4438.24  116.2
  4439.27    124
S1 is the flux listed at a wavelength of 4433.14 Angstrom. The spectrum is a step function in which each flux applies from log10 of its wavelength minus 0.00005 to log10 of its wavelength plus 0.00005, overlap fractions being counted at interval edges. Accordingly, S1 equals 115.6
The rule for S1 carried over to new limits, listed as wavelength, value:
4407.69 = 108.9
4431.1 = 107.2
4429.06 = 125.2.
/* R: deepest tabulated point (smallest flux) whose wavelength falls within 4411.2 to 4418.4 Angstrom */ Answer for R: 102.6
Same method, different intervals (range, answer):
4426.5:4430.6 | 100.4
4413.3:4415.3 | 107.7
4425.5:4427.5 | 103.8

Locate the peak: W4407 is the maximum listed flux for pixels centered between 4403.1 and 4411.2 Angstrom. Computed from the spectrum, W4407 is 132.4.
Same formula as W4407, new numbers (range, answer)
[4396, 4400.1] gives 125.3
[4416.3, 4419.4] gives 114.9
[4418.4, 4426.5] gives 128.4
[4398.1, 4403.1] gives 130.8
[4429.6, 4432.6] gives 130.6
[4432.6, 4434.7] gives 115.6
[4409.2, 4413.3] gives 116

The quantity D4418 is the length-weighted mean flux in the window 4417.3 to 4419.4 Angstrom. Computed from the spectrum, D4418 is 110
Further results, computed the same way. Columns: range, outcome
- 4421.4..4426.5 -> 112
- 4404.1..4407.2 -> 121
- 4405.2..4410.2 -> 111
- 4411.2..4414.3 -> 110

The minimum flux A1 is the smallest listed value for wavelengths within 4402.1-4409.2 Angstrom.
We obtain 106.2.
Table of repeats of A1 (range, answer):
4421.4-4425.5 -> 102.9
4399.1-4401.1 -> 125.3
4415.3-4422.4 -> 103.9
